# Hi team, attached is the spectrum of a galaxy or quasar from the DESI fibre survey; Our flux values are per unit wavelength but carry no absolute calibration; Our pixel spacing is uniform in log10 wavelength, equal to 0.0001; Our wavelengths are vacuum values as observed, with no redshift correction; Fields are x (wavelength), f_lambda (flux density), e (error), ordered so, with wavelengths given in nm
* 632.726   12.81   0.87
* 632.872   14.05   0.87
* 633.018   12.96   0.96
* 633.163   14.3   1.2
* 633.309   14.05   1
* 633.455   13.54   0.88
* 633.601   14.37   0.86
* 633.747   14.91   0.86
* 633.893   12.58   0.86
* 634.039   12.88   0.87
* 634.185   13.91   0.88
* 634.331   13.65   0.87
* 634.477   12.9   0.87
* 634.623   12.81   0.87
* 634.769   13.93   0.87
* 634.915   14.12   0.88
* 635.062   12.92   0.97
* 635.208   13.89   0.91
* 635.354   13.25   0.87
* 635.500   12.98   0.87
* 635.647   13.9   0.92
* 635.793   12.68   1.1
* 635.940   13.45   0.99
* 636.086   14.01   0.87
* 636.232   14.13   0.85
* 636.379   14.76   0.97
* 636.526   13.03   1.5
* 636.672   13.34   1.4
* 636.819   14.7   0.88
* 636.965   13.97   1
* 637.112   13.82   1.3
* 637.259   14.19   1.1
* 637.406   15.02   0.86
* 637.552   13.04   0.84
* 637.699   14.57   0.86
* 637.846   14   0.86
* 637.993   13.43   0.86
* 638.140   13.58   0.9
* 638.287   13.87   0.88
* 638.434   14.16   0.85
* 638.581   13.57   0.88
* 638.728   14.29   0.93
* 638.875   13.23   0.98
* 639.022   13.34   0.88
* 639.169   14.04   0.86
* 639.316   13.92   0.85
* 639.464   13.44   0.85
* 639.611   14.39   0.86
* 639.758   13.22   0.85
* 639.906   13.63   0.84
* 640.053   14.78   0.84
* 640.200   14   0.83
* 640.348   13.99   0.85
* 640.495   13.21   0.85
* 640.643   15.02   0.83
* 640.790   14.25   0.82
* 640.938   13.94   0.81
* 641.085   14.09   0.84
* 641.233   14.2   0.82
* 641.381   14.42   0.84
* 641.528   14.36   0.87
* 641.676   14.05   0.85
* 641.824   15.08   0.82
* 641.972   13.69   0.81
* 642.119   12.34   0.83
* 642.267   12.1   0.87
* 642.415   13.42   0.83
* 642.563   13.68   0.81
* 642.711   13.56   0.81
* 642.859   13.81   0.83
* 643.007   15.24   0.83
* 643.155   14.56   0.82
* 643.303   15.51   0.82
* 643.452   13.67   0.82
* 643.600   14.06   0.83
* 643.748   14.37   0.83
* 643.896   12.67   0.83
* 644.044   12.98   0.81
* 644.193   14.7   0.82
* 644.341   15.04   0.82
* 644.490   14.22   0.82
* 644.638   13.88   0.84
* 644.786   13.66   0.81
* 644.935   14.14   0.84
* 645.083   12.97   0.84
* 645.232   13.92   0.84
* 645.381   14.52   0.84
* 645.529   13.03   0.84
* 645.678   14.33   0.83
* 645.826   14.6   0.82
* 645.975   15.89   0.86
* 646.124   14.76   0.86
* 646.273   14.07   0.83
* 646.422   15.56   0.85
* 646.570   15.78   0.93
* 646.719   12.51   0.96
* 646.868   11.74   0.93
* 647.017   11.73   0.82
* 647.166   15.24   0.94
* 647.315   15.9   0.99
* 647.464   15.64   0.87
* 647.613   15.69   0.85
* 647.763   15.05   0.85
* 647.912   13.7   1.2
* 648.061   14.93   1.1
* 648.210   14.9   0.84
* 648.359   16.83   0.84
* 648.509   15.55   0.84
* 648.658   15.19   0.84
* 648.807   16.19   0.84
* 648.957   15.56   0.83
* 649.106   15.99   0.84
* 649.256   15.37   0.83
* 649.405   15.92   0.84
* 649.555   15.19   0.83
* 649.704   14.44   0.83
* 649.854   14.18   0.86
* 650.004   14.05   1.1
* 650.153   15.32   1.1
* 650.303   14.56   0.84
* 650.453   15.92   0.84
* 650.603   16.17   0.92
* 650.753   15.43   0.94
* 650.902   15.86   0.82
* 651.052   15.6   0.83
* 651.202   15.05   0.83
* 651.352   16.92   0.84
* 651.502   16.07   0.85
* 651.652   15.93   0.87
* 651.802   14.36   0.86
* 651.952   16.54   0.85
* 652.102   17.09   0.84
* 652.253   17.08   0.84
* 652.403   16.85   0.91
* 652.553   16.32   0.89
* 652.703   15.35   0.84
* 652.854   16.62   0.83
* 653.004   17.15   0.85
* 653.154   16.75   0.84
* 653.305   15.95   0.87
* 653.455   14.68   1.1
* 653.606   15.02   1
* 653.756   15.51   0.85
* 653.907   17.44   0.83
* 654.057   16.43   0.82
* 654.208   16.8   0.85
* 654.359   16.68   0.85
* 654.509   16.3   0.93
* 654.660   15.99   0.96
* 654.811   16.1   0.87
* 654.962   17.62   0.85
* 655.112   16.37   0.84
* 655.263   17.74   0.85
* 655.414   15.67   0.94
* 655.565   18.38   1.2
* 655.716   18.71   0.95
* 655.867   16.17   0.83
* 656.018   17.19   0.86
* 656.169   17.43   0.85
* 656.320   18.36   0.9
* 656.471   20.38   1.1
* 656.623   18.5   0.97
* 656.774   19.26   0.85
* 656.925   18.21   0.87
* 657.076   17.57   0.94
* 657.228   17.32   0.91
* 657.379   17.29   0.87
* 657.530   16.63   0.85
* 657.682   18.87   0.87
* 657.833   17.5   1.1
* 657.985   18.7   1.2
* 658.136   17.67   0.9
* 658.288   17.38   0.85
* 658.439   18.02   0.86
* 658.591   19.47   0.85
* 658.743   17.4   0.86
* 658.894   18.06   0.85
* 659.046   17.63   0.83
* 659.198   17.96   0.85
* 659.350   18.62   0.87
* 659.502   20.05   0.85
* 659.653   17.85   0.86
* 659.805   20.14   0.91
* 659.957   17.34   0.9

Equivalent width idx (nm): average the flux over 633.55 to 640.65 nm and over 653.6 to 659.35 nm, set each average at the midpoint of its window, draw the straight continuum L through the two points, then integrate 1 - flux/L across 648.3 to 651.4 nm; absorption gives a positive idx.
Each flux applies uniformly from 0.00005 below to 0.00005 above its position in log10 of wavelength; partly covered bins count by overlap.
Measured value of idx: 0.14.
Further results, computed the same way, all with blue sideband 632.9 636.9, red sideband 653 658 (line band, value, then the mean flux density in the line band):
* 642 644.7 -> 0.217 nm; 13.9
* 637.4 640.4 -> 0.098 nm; 13.9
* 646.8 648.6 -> 0.123 nm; 14.8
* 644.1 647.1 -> 0.276 nm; 14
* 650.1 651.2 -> 0.055 nm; 15.5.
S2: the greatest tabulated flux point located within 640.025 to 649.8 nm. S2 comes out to 16.83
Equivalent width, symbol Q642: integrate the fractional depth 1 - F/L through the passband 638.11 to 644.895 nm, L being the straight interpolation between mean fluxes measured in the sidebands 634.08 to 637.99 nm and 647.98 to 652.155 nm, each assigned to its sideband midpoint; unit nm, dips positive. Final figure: 0.22 nm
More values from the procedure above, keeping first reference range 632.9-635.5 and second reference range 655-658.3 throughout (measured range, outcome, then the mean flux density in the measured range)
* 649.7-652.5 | 0.18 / 15.7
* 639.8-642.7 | 0.20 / 13.9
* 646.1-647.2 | 0.14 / 13.8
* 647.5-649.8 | 0.13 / 15.4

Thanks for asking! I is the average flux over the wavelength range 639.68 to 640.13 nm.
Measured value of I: 13.9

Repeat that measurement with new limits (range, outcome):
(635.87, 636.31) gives 13.9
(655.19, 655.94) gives 17.3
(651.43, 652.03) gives 15.7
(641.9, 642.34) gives 12.7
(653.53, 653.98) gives 16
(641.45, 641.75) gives 14.2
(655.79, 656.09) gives 16.7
